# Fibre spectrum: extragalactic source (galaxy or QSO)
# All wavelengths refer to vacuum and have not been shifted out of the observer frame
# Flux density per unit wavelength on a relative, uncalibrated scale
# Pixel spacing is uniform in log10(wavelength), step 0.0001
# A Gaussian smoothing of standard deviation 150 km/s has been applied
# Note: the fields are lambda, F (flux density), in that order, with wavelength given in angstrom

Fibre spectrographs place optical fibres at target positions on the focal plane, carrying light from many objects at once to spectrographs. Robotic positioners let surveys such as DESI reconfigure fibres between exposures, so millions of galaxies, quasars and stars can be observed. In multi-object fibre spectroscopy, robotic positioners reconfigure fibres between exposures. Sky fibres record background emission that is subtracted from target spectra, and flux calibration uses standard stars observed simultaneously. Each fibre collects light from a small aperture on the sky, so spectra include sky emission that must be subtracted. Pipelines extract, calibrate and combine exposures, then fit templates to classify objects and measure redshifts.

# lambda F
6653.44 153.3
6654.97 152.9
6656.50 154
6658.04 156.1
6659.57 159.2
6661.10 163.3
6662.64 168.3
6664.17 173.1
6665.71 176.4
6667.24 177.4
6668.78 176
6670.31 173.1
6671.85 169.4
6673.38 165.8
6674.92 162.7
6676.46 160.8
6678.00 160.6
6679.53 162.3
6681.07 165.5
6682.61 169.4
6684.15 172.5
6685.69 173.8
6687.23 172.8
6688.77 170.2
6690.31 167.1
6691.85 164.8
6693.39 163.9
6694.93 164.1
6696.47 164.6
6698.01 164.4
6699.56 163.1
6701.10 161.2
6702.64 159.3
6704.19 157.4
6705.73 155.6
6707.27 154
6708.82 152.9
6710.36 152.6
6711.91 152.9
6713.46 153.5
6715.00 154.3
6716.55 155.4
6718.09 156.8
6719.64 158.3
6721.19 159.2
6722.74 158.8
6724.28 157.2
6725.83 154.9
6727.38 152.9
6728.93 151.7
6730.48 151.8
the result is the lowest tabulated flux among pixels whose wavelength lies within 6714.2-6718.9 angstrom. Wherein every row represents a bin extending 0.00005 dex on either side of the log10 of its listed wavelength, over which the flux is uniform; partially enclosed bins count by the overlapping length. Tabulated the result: 154.3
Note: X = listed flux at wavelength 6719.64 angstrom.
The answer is 158.3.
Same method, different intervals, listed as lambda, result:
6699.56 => 163.1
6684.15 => 172.5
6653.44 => 153.3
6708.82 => 152.9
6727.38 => 152.9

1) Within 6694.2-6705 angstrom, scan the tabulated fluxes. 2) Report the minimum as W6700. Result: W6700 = 157.4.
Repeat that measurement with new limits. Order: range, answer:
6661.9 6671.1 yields 168.3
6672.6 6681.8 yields 160.6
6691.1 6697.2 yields 163.9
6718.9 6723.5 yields 158.3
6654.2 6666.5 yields 152.9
